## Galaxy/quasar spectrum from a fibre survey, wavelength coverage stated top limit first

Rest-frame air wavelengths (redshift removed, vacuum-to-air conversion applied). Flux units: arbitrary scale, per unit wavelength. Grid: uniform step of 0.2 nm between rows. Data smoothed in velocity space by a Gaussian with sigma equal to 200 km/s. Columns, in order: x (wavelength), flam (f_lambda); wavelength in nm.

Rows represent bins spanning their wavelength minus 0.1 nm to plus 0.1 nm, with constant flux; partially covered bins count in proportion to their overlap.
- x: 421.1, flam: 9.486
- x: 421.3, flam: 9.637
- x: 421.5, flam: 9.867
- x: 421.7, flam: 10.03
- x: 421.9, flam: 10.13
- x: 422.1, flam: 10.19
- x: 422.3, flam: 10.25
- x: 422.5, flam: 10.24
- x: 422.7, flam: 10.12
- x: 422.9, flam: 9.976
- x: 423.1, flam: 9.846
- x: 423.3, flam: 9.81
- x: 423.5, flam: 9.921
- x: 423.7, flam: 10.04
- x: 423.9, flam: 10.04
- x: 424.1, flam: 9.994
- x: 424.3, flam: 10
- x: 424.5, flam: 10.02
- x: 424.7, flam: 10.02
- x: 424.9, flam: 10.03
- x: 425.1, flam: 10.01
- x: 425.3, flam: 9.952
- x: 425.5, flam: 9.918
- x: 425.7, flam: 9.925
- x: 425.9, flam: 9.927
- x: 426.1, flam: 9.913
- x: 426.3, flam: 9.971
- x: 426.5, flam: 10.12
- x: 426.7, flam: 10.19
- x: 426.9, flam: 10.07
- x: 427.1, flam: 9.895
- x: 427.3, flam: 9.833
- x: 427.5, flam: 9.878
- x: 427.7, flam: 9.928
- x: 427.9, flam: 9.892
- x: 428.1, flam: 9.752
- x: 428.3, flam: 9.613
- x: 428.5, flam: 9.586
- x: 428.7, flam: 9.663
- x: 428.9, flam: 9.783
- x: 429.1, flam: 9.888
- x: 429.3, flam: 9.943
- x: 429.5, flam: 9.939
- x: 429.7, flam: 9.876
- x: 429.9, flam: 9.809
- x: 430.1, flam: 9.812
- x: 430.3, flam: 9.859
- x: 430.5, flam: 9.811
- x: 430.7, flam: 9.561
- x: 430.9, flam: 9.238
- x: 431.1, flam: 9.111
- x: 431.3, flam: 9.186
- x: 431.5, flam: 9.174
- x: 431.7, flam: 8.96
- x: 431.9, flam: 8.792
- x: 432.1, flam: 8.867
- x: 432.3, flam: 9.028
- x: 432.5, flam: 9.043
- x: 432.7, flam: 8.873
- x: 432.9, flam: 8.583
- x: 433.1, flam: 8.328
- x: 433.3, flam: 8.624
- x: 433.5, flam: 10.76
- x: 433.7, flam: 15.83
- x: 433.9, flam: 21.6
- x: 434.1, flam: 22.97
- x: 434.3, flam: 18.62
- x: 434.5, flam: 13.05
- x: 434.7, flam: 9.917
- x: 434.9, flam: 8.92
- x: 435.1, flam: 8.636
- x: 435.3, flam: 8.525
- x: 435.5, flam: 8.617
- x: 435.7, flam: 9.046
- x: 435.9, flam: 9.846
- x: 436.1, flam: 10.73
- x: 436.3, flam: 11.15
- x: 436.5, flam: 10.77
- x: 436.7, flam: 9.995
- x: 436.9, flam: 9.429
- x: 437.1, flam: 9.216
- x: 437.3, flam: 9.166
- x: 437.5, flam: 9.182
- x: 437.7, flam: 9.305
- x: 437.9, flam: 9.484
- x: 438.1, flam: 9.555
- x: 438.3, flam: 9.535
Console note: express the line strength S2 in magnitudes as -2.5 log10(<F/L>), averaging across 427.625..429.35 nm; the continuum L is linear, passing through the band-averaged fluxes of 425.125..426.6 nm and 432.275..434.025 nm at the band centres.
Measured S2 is 0.08 mag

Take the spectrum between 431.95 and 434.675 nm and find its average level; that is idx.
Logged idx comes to 12.5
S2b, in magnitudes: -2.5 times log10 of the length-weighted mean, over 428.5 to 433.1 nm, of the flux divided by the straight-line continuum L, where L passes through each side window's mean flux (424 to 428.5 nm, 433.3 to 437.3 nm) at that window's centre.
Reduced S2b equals 0.16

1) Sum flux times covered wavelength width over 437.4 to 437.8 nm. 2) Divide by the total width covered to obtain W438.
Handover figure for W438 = 9.24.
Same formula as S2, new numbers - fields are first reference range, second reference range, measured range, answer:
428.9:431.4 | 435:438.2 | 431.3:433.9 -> -0.04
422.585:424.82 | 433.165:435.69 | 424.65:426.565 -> 0.05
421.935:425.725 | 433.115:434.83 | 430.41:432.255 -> 0.42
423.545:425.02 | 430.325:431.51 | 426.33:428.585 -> -0.02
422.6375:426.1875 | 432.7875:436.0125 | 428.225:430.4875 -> 0.12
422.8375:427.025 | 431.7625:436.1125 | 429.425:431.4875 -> 0.12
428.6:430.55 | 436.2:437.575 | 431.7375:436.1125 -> -0.14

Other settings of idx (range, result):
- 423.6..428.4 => 9.96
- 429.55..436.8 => 10.6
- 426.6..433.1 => 9.53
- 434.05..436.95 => 11.2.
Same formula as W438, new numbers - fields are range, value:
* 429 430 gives 9.89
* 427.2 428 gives 9.88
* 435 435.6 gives 8.59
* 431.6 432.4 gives 8.91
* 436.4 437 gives 10.1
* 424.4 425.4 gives 10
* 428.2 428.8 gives 9.62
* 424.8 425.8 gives 9.97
